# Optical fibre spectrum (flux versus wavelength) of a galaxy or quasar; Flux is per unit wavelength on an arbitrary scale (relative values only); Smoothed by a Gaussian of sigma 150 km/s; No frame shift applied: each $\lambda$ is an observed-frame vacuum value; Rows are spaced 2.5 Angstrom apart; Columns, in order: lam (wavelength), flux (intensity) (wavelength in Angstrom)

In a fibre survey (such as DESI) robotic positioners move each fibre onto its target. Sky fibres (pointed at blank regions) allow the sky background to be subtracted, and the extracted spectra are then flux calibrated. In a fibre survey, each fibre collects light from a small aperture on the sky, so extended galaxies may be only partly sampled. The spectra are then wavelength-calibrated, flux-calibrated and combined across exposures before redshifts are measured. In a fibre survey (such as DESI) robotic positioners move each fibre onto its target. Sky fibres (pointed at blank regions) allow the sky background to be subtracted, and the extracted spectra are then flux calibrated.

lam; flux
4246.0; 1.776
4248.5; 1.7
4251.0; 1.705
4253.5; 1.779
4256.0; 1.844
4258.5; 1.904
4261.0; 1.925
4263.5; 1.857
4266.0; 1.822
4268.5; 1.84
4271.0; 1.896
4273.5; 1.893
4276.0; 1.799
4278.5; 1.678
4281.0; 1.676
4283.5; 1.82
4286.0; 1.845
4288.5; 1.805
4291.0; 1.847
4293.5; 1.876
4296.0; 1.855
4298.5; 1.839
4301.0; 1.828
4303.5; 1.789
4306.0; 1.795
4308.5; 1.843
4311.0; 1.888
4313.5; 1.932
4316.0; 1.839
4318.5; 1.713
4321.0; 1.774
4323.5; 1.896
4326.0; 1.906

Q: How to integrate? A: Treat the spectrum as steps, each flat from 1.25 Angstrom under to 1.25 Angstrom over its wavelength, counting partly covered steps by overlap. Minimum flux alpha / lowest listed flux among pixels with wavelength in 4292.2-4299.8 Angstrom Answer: 1.839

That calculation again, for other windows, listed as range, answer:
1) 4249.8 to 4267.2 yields 1.705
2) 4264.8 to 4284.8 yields 1.676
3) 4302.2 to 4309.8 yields 1.789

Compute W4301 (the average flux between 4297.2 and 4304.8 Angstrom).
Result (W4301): 1.82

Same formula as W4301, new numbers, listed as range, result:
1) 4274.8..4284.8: 1.74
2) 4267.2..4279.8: 1.82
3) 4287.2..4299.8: 1.84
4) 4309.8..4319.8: 1.84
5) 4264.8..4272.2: 1.85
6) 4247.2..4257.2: 1.76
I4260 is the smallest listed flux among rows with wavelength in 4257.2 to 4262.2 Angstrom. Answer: 1.904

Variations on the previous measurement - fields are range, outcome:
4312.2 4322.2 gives 1.713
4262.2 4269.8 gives 1.822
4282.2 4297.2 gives 1.805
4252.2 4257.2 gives 1.779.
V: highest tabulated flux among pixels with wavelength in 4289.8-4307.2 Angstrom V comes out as 1.876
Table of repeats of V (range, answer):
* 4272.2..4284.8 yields 1.893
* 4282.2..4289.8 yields 1.845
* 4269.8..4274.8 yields 1.896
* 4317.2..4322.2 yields 1.774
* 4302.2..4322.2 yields 1.932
